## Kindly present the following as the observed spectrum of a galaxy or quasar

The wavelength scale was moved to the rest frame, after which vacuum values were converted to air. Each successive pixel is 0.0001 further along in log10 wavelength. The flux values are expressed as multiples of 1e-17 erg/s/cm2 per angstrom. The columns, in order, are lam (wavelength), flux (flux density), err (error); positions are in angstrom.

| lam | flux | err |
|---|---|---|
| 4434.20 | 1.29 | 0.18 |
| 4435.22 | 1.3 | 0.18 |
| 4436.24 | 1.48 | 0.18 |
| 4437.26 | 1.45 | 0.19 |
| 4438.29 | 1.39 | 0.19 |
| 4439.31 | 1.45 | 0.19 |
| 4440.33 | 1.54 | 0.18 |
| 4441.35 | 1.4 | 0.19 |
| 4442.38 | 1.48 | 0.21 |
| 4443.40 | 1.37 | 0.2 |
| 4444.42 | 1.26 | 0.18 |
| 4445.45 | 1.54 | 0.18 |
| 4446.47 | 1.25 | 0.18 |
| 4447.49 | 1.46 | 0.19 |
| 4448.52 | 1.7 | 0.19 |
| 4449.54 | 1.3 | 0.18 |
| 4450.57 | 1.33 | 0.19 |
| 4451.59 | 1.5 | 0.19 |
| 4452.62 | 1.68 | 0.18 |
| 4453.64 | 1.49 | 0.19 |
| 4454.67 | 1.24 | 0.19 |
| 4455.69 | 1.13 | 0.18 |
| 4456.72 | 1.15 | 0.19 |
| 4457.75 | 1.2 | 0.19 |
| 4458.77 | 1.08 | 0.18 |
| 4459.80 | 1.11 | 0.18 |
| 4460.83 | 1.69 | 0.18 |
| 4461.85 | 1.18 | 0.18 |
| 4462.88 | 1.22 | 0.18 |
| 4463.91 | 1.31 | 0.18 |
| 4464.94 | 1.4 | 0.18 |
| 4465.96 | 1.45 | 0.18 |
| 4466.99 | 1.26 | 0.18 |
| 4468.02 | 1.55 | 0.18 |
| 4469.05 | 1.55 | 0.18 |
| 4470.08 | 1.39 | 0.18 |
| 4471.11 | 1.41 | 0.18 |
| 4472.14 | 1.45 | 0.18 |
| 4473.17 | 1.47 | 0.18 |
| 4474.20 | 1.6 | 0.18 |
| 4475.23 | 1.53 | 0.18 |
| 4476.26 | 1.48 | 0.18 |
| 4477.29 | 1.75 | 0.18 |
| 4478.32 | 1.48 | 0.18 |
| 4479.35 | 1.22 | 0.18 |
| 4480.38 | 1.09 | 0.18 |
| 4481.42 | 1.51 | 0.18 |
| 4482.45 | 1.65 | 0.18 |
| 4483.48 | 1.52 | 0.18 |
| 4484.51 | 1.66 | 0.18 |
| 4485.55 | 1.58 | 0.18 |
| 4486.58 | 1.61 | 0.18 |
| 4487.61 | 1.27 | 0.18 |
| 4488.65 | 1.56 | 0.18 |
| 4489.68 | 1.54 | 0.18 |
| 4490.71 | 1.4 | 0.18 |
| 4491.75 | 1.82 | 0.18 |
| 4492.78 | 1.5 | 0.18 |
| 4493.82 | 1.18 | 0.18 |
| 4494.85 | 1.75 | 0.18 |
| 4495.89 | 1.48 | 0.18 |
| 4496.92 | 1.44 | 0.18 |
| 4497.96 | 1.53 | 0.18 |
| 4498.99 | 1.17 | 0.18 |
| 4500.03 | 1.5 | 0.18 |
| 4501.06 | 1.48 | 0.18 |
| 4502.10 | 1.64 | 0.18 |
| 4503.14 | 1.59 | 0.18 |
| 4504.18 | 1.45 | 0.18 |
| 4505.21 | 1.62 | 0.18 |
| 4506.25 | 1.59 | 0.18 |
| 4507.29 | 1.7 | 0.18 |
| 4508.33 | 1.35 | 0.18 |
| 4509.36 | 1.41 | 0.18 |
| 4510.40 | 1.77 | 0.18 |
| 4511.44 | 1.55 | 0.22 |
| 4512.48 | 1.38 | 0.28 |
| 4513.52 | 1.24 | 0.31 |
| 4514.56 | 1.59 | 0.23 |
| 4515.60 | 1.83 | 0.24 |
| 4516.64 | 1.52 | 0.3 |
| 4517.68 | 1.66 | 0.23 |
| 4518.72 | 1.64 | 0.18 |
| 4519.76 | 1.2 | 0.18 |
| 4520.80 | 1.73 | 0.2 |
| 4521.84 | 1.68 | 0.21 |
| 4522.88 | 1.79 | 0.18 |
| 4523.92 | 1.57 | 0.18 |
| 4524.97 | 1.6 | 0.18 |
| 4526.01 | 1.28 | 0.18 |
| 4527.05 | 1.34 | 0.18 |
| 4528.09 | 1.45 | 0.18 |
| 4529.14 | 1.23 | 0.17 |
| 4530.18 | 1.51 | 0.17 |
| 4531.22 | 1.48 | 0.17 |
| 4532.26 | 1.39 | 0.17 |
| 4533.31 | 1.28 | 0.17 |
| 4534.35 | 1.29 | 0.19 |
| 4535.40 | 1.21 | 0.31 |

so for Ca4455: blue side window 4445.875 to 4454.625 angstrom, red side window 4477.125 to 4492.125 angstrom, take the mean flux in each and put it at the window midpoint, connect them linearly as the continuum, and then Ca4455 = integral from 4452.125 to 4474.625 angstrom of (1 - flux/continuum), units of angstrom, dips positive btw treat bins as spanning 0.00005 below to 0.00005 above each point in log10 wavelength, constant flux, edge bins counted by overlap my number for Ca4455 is 1.67 angstrom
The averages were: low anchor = 1.45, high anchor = 1.5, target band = 1.36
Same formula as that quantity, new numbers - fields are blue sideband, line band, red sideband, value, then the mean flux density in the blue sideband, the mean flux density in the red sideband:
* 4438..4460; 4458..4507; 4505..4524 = 0.3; 1.37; 1.57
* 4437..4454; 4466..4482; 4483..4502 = 0.3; 1.45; 1.5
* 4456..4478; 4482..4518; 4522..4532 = -2.3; 1.39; 1.48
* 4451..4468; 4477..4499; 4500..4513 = -0.5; 1.33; 1.54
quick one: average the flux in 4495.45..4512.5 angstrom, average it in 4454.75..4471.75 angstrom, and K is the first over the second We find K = 1.15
